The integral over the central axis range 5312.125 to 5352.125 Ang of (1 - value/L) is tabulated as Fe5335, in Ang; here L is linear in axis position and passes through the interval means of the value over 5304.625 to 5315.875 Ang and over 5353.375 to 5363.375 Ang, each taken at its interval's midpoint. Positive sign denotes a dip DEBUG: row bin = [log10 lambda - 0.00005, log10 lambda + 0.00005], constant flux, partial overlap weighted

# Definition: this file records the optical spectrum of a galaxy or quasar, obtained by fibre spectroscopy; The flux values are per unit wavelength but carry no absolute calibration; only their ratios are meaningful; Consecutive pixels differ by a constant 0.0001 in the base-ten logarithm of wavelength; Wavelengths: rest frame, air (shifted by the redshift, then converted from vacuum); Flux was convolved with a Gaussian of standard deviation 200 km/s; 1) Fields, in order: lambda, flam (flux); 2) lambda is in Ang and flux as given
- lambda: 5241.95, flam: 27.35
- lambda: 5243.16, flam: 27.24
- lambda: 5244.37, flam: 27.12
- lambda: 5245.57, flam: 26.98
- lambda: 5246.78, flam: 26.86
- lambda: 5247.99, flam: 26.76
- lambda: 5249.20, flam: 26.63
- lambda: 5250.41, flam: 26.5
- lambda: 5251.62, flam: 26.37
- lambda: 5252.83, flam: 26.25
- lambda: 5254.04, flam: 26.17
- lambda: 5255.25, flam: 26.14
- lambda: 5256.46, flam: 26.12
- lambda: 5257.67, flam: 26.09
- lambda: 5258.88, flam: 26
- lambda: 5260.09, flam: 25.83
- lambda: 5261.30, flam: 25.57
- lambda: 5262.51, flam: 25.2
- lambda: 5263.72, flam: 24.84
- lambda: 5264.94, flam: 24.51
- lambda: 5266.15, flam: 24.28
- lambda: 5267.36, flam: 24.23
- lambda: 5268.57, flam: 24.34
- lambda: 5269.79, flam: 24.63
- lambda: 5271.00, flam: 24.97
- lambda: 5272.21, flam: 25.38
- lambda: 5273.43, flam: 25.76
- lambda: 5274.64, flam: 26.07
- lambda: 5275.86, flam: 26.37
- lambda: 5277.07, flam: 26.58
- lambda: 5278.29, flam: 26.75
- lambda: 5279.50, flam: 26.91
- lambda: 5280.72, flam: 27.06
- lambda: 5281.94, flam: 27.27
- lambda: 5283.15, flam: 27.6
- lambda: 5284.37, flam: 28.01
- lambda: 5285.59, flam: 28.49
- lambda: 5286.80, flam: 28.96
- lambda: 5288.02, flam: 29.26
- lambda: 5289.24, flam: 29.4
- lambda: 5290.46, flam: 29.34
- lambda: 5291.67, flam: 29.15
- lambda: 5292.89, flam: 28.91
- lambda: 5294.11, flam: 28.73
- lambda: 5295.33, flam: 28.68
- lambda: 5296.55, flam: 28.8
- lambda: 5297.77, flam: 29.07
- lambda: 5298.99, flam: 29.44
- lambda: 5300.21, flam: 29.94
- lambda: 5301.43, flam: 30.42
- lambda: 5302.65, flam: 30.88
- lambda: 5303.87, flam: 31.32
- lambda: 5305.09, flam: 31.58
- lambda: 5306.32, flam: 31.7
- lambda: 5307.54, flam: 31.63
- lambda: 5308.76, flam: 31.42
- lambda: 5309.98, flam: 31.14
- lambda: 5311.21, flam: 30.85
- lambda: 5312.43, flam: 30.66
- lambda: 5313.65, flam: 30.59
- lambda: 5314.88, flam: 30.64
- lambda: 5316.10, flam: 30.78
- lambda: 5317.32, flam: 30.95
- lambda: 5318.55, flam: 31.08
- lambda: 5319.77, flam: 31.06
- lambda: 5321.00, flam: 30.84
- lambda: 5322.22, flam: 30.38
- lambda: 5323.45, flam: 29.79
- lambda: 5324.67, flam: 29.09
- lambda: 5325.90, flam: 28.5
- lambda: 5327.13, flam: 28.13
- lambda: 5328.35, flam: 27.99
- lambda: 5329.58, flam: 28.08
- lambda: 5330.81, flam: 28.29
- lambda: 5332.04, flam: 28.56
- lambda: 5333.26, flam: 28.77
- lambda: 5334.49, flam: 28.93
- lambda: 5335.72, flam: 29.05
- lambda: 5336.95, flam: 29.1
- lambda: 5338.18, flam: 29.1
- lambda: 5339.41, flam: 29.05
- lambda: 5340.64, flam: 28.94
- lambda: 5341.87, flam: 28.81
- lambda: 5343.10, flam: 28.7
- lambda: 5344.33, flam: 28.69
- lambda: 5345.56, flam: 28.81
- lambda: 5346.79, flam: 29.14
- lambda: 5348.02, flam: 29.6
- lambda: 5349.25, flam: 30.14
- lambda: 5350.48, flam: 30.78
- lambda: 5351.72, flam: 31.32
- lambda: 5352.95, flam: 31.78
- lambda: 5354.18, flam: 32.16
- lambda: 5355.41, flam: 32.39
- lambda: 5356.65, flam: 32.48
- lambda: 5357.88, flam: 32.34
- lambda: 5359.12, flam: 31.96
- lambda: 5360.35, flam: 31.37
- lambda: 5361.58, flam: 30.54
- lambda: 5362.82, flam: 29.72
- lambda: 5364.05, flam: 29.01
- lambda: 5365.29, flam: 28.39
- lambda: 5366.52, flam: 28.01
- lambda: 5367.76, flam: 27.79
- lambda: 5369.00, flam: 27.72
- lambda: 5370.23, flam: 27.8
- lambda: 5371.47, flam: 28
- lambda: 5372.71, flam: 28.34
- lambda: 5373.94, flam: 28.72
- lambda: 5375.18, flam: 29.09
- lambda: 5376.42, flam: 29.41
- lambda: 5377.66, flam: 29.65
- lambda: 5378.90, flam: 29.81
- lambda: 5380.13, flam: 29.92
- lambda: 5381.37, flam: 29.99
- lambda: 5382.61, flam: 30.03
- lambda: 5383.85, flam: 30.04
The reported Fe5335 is 2.34 Ang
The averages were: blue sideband 31.1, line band 29.5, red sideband 31.6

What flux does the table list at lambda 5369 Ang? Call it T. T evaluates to 27.72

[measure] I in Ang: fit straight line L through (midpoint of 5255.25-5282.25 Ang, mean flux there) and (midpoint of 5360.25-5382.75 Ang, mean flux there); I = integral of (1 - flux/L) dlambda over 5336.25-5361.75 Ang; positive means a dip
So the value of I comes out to -1.8 Ang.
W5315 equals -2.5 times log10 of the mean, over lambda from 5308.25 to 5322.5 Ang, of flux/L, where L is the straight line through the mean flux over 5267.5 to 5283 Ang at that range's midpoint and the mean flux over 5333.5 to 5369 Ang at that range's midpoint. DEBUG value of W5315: -0.10 mag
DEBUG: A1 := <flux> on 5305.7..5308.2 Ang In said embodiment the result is 31.6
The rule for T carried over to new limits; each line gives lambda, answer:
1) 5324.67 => 29.09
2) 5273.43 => 25.76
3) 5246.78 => 26.86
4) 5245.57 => 26.98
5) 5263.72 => 24.84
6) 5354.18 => 32.16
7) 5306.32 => 31.7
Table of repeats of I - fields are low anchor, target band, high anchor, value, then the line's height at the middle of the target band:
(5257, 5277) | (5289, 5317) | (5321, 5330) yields -2.7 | 27.6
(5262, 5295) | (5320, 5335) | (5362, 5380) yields -0.6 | 27.8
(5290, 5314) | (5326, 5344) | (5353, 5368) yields 1.1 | 30.5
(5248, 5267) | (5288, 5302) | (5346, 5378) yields -1.0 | 27.3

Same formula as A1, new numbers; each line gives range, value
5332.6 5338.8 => 29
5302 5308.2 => 31.4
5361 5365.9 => 29.4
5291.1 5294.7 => 28.9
